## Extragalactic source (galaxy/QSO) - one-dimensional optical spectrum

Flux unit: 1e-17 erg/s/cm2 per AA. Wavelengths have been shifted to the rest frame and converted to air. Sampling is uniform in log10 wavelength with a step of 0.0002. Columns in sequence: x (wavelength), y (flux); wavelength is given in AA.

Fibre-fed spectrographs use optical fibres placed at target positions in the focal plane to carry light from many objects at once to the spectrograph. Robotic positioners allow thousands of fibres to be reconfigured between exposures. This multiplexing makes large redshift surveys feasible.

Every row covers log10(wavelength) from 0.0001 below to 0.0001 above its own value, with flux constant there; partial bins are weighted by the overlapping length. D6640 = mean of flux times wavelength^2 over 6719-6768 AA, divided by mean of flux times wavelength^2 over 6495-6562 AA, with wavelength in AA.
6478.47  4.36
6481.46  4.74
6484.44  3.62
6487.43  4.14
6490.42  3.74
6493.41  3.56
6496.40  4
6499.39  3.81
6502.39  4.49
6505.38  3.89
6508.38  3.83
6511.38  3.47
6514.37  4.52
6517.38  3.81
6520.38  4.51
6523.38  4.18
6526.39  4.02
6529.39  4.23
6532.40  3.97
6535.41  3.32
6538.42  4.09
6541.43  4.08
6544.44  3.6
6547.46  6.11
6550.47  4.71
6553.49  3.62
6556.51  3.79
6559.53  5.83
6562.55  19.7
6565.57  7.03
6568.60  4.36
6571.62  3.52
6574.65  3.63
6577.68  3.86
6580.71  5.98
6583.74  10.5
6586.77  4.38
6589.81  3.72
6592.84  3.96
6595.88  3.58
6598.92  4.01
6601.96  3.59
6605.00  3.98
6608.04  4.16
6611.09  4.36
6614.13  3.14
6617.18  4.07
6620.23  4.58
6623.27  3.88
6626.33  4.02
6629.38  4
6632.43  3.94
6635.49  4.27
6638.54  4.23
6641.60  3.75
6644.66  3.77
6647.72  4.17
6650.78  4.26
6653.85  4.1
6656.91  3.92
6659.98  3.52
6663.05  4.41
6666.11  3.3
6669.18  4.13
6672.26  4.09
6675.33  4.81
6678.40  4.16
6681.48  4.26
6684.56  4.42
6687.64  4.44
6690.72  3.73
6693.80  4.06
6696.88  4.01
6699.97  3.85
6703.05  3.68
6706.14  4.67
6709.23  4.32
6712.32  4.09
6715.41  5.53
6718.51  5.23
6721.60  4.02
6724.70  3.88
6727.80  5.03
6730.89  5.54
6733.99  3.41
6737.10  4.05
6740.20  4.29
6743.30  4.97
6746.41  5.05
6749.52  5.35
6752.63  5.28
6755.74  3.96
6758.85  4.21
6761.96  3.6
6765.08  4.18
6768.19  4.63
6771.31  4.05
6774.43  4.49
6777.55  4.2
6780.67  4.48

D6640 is 1.1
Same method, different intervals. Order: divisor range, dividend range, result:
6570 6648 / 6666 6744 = 1.04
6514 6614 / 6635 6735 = 0.89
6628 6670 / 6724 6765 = 1.17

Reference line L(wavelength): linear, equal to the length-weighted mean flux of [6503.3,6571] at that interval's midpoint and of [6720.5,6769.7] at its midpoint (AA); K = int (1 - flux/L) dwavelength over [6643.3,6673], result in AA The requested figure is 4.6 AA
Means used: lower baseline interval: 5.01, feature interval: 3.96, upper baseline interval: 4.47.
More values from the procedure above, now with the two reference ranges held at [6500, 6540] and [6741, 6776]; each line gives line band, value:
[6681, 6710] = 1.67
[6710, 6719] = -0.88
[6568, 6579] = 0.89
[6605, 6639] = 1.47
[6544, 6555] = -1.39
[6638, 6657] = 1.16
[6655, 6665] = 0.89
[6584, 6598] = -1.14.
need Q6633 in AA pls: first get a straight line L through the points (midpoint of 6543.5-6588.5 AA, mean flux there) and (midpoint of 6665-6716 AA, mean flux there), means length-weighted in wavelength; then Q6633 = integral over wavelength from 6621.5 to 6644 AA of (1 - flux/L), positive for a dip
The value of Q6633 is 4.7 AA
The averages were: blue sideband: 6.06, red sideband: 4.19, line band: 4.01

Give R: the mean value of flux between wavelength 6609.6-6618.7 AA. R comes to 3.86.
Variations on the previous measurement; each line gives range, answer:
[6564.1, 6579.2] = 4.47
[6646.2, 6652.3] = 4.22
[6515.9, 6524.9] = 4.17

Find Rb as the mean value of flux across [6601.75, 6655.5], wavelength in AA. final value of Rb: 4.03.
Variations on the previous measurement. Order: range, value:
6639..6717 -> 4.14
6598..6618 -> 3.89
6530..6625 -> 4.93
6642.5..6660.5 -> 3.97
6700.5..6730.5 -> 4.51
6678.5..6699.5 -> 4.14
